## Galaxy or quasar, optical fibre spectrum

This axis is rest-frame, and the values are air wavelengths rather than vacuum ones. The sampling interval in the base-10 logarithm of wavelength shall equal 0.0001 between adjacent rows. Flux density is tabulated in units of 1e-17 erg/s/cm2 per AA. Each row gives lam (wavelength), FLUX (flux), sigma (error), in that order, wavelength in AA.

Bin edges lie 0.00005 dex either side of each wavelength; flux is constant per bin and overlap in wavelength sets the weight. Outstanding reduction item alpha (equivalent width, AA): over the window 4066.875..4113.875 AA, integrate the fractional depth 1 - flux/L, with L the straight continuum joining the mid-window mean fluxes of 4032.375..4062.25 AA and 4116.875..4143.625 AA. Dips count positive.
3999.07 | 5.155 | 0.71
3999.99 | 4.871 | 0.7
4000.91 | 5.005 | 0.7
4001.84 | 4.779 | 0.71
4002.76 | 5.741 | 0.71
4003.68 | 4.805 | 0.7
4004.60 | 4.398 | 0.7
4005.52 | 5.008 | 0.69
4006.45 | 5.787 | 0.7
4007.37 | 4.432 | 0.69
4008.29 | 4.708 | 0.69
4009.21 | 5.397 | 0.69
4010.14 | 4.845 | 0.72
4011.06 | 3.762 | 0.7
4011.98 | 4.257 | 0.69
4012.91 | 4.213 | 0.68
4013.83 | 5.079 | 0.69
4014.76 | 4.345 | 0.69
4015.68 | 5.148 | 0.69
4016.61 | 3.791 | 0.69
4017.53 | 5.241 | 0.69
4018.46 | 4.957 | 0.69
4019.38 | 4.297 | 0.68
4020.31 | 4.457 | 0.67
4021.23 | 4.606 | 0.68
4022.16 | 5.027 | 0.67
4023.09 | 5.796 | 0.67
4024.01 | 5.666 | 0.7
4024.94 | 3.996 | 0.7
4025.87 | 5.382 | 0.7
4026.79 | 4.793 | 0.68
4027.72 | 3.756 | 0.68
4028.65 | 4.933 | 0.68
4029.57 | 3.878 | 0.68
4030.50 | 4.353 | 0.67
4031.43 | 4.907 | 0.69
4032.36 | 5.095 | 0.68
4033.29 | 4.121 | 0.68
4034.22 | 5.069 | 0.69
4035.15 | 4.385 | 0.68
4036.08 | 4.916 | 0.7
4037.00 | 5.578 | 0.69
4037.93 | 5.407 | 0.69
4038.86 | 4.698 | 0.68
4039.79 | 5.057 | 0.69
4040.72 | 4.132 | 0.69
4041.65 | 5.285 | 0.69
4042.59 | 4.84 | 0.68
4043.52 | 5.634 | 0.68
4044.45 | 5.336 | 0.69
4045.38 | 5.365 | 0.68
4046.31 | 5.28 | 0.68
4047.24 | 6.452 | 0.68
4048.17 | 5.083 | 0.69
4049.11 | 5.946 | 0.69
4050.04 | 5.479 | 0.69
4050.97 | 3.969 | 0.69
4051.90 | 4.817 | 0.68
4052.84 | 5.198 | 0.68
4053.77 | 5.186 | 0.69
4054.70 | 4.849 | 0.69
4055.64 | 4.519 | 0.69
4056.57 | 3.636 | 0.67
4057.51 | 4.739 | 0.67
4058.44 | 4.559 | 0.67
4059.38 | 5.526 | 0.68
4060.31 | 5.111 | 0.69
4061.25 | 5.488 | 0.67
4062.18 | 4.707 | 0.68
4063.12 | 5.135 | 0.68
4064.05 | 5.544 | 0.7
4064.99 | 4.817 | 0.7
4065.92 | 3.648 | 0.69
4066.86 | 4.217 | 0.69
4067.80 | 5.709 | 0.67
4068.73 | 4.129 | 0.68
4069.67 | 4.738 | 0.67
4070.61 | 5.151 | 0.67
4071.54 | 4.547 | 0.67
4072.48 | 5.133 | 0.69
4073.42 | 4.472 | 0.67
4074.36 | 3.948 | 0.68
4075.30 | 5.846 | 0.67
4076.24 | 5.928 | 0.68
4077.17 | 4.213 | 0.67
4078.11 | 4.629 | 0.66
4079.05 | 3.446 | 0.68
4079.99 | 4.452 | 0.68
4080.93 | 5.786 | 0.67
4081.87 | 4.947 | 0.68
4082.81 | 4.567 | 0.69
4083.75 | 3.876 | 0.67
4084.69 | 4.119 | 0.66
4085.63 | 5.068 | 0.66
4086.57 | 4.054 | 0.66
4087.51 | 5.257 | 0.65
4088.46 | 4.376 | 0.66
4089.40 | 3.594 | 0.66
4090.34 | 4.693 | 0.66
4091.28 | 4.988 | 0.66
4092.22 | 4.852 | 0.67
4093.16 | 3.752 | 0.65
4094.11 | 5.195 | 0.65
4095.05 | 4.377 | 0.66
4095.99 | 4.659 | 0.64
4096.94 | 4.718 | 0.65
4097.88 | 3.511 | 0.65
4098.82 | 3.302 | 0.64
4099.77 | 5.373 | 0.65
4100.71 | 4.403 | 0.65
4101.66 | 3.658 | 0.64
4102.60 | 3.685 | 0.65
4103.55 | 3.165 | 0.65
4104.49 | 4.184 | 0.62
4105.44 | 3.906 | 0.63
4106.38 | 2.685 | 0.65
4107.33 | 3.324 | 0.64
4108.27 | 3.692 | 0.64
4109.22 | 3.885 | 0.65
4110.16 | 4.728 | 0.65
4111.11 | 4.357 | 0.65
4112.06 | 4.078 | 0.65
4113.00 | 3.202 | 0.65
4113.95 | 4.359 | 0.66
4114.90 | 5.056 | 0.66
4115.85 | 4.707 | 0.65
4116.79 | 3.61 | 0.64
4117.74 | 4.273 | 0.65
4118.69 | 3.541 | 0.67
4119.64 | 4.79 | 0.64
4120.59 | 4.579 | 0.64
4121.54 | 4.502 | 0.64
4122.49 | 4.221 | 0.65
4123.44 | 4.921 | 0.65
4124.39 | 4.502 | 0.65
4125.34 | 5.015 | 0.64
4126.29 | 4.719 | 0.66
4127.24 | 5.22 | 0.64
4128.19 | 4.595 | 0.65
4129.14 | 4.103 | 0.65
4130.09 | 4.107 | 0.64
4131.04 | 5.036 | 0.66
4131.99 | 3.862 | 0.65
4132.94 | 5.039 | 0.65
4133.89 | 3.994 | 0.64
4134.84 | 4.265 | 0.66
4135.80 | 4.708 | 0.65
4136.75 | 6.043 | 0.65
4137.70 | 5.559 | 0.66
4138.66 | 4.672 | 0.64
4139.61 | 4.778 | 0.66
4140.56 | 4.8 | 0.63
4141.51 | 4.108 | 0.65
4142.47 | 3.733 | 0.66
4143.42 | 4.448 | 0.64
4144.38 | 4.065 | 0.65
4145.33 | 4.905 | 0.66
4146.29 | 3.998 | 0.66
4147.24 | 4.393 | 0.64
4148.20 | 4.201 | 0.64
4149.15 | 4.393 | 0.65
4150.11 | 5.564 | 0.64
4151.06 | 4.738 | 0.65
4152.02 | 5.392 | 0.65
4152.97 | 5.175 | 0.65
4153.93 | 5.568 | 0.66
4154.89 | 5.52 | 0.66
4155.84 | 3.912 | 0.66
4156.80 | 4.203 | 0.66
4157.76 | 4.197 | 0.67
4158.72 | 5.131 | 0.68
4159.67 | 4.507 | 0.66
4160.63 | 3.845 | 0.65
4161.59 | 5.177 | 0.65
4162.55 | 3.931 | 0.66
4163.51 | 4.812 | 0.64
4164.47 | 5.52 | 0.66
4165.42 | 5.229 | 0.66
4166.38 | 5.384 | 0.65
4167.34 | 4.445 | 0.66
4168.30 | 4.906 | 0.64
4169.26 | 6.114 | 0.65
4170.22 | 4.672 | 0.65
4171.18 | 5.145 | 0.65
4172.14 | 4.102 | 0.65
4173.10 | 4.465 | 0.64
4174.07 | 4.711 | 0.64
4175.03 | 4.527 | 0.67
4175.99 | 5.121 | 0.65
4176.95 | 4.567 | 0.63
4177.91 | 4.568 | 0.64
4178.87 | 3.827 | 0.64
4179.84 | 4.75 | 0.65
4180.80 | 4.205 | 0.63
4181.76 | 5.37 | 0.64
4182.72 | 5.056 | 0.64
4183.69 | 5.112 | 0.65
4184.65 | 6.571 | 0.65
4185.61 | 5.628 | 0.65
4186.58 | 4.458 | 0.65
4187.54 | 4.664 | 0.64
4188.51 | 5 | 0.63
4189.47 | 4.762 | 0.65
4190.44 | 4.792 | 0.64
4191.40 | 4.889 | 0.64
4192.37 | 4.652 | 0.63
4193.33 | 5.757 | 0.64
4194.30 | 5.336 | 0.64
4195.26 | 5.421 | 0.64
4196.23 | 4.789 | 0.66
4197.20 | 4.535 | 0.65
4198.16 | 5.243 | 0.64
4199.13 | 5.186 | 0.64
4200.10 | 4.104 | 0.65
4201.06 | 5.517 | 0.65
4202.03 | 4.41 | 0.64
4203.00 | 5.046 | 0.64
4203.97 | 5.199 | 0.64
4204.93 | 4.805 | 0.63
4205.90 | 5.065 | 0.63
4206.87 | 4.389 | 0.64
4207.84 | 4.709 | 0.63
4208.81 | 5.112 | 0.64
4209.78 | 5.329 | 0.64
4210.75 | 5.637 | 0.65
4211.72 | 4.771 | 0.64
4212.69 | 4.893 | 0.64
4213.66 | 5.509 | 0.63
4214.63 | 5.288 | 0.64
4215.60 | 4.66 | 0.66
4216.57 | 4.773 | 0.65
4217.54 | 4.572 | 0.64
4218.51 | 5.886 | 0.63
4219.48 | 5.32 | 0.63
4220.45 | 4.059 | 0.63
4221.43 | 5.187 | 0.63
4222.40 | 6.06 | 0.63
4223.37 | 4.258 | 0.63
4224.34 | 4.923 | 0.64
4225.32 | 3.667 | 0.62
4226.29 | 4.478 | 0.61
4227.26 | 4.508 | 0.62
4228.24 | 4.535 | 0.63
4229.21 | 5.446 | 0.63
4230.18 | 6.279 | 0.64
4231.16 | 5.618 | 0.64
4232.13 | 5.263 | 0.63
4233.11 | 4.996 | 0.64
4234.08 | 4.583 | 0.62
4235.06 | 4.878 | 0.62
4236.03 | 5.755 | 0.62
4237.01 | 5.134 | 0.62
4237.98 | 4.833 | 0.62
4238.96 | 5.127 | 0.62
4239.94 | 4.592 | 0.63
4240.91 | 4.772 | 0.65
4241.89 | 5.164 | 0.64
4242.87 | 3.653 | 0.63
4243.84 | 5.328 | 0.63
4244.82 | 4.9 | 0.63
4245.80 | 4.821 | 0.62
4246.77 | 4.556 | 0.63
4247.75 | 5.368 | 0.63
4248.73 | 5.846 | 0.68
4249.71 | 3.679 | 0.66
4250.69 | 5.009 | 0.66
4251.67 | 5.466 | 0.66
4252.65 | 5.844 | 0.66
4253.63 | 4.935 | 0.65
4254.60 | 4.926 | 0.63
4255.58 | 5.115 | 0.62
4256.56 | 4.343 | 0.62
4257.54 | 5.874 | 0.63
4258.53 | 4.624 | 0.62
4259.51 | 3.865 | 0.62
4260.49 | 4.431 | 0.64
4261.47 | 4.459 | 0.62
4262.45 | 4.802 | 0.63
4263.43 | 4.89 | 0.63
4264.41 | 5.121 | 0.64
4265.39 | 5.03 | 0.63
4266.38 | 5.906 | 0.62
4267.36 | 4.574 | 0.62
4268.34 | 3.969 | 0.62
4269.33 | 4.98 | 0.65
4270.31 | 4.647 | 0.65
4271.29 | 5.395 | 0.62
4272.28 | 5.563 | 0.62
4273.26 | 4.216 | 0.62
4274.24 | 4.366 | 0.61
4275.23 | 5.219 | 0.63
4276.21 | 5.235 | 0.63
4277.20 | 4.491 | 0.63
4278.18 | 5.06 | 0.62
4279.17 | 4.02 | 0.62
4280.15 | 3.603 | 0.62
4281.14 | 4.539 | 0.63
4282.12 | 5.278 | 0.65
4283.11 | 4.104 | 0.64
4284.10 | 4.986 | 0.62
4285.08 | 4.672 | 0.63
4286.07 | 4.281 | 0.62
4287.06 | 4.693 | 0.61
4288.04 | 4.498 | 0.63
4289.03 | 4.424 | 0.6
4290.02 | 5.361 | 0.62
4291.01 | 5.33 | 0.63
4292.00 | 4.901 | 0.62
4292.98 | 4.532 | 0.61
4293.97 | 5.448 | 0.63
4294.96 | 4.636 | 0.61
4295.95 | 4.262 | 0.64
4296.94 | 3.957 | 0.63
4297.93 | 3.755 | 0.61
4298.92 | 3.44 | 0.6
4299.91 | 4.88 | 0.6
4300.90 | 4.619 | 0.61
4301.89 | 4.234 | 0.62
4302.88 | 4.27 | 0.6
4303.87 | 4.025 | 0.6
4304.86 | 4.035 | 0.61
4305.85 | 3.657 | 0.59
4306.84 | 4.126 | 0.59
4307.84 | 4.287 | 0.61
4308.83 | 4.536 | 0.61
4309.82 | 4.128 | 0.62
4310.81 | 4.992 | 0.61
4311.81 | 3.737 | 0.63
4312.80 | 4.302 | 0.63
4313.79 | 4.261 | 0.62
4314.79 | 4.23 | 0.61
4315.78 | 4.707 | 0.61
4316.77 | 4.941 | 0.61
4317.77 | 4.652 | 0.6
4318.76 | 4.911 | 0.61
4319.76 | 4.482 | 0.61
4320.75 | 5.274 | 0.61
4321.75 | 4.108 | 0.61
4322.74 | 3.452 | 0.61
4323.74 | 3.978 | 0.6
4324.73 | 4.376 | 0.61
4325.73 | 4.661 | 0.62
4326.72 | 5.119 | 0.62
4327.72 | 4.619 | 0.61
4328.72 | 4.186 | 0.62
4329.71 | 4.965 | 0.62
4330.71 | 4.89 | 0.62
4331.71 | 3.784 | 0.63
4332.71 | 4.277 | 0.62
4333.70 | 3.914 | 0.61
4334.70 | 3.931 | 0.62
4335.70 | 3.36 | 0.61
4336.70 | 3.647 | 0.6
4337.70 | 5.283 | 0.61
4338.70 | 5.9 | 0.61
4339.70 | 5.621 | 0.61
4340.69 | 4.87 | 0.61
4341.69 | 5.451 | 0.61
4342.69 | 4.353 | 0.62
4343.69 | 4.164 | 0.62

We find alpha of 4.07 AA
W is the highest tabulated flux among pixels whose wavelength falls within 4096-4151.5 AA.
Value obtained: 6.043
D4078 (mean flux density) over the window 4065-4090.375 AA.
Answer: 4.62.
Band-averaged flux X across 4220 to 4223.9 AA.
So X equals 4.9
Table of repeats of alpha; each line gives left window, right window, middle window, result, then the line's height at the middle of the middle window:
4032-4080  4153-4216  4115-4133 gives 1.5 AA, 4.91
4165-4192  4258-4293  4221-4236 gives -0.6 AA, 4.81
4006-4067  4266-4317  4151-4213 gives -3.0 AA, 4.68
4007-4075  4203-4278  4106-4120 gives 2.4 AA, 4.87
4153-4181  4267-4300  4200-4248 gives -2.8 AA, 4.68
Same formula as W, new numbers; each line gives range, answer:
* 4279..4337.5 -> 5.448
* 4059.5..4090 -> 5.928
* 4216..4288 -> 6.279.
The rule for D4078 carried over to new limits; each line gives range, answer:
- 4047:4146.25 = 4.54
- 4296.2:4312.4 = 4.17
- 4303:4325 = 4.33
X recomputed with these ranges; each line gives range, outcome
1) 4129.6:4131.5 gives 4.57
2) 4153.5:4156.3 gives 5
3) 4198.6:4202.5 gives 4.81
